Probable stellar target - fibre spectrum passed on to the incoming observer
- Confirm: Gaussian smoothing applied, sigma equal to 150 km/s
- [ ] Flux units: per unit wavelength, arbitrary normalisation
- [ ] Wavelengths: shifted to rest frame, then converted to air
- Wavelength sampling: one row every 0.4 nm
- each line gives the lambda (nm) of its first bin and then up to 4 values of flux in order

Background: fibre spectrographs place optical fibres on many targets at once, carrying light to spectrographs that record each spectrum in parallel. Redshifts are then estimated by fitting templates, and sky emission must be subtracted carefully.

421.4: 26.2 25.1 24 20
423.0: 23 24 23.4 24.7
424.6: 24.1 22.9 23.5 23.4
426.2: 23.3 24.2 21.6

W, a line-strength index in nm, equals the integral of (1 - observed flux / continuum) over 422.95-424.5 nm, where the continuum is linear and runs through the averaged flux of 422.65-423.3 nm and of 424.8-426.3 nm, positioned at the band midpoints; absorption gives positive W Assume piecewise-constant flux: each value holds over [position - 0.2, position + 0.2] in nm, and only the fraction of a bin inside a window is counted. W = -0.080 nm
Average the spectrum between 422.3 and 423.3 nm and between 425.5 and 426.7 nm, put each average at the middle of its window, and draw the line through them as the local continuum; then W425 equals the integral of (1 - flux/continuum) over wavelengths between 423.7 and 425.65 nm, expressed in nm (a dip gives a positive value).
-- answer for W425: -0.07 nm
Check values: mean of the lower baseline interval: 22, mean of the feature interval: 23.7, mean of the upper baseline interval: 23.6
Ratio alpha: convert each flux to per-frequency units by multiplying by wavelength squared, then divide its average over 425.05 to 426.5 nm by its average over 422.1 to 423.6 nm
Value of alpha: 1.05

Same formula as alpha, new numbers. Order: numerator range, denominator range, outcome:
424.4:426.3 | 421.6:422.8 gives 1.03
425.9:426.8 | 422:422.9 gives 1.09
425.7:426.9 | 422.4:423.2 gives 1.11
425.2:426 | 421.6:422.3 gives 0.97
